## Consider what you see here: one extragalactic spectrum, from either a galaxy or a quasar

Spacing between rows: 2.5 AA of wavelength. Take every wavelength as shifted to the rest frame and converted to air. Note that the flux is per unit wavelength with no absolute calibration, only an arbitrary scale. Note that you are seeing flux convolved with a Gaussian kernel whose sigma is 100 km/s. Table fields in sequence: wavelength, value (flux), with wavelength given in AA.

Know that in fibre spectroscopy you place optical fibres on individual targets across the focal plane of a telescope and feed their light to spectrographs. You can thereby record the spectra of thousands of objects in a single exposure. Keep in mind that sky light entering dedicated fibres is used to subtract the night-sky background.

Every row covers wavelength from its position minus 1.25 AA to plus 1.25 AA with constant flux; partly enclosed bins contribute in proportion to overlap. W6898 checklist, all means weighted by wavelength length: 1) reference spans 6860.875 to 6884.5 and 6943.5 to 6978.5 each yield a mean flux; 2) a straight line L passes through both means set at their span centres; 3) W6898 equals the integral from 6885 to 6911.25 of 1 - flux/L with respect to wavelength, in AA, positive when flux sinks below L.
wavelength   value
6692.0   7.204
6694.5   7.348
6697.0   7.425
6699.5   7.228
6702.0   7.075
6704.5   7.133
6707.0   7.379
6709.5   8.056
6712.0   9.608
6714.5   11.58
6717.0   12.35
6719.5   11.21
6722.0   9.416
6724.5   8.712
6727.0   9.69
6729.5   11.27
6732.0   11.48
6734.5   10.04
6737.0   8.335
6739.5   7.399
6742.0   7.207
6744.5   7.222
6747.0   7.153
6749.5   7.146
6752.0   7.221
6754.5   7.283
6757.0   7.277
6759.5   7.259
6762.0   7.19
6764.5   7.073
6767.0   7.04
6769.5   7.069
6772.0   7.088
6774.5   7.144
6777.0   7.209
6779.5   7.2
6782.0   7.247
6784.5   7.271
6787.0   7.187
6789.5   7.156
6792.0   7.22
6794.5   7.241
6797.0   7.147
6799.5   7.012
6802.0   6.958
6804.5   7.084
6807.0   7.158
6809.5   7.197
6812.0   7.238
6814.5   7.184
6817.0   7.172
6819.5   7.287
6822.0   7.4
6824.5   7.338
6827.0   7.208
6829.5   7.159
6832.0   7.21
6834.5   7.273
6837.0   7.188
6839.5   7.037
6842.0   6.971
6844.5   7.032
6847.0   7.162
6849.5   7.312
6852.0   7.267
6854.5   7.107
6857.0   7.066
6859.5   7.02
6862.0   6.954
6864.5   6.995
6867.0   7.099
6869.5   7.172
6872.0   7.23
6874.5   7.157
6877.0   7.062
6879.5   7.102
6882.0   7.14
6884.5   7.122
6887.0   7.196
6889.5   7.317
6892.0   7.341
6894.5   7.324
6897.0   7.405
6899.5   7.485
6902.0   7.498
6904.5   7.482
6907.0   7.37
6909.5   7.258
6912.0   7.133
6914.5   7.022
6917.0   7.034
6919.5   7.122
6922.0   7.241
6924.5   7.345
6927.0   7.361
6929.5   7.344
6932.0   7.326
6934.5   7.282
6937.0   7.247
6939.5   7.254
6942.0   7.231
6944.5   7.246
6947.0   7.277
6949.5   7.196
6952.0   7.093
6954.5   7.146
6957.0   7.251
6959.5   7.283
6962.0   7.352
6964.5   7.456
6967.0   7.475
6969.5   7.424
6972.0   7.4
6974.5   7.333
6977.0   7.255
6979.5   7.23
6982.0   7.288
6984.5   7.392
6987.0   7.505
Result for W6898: -0.7 AA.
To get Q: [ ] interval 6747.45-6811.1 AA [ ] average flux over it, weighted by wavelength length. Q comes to 7.16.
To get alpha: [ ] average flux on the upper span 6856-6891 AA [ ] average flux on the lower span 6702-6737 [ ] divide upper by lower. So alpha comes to 0.73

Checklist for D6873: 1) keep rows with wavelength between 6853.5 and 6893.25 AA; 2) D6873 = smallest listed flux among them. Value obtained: 6.954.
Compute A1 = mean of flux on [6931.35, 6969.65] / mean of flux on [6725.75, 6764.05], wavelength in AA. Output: 0.9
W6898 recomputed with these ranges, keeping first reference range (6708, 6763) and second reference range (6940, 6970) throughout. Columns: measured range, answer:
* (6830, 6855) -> 2.8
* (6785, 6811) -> 3.9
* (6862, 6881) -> 1.8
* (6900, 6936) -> 1.3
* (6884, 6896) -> 0.7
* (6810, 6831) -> 2.5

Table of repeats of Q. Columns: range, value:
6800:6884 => 7.15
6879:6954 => 7.26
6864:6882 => 7.12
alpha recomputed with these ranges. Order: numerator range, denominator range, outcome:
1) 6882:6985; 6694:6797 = 0.90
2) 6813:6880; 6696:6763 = 0.84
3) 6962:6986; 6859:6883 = 1.04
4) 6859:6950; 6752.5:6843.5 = 1.01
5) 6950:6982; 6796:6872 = 1.02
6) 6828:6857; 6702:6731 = 0.75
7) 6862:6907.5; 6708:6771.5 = 0.84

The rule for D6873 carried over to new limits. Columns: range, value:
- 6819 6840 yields 7.037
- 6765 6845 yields 6.958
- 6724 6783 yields 7.04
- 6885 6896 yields 7.196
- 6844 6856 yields 7.032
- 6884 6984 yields 7.022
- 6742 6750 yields 7.146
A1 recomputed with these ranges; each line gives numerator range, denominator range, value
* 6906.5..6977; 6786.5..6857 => 1.01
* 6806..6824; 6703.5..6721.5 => 0.75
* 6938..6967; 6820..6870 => 1.02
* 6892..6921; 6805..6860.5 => 1.01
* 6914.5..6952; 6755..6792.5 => 1.01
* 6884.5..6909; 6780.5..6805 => 1.03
